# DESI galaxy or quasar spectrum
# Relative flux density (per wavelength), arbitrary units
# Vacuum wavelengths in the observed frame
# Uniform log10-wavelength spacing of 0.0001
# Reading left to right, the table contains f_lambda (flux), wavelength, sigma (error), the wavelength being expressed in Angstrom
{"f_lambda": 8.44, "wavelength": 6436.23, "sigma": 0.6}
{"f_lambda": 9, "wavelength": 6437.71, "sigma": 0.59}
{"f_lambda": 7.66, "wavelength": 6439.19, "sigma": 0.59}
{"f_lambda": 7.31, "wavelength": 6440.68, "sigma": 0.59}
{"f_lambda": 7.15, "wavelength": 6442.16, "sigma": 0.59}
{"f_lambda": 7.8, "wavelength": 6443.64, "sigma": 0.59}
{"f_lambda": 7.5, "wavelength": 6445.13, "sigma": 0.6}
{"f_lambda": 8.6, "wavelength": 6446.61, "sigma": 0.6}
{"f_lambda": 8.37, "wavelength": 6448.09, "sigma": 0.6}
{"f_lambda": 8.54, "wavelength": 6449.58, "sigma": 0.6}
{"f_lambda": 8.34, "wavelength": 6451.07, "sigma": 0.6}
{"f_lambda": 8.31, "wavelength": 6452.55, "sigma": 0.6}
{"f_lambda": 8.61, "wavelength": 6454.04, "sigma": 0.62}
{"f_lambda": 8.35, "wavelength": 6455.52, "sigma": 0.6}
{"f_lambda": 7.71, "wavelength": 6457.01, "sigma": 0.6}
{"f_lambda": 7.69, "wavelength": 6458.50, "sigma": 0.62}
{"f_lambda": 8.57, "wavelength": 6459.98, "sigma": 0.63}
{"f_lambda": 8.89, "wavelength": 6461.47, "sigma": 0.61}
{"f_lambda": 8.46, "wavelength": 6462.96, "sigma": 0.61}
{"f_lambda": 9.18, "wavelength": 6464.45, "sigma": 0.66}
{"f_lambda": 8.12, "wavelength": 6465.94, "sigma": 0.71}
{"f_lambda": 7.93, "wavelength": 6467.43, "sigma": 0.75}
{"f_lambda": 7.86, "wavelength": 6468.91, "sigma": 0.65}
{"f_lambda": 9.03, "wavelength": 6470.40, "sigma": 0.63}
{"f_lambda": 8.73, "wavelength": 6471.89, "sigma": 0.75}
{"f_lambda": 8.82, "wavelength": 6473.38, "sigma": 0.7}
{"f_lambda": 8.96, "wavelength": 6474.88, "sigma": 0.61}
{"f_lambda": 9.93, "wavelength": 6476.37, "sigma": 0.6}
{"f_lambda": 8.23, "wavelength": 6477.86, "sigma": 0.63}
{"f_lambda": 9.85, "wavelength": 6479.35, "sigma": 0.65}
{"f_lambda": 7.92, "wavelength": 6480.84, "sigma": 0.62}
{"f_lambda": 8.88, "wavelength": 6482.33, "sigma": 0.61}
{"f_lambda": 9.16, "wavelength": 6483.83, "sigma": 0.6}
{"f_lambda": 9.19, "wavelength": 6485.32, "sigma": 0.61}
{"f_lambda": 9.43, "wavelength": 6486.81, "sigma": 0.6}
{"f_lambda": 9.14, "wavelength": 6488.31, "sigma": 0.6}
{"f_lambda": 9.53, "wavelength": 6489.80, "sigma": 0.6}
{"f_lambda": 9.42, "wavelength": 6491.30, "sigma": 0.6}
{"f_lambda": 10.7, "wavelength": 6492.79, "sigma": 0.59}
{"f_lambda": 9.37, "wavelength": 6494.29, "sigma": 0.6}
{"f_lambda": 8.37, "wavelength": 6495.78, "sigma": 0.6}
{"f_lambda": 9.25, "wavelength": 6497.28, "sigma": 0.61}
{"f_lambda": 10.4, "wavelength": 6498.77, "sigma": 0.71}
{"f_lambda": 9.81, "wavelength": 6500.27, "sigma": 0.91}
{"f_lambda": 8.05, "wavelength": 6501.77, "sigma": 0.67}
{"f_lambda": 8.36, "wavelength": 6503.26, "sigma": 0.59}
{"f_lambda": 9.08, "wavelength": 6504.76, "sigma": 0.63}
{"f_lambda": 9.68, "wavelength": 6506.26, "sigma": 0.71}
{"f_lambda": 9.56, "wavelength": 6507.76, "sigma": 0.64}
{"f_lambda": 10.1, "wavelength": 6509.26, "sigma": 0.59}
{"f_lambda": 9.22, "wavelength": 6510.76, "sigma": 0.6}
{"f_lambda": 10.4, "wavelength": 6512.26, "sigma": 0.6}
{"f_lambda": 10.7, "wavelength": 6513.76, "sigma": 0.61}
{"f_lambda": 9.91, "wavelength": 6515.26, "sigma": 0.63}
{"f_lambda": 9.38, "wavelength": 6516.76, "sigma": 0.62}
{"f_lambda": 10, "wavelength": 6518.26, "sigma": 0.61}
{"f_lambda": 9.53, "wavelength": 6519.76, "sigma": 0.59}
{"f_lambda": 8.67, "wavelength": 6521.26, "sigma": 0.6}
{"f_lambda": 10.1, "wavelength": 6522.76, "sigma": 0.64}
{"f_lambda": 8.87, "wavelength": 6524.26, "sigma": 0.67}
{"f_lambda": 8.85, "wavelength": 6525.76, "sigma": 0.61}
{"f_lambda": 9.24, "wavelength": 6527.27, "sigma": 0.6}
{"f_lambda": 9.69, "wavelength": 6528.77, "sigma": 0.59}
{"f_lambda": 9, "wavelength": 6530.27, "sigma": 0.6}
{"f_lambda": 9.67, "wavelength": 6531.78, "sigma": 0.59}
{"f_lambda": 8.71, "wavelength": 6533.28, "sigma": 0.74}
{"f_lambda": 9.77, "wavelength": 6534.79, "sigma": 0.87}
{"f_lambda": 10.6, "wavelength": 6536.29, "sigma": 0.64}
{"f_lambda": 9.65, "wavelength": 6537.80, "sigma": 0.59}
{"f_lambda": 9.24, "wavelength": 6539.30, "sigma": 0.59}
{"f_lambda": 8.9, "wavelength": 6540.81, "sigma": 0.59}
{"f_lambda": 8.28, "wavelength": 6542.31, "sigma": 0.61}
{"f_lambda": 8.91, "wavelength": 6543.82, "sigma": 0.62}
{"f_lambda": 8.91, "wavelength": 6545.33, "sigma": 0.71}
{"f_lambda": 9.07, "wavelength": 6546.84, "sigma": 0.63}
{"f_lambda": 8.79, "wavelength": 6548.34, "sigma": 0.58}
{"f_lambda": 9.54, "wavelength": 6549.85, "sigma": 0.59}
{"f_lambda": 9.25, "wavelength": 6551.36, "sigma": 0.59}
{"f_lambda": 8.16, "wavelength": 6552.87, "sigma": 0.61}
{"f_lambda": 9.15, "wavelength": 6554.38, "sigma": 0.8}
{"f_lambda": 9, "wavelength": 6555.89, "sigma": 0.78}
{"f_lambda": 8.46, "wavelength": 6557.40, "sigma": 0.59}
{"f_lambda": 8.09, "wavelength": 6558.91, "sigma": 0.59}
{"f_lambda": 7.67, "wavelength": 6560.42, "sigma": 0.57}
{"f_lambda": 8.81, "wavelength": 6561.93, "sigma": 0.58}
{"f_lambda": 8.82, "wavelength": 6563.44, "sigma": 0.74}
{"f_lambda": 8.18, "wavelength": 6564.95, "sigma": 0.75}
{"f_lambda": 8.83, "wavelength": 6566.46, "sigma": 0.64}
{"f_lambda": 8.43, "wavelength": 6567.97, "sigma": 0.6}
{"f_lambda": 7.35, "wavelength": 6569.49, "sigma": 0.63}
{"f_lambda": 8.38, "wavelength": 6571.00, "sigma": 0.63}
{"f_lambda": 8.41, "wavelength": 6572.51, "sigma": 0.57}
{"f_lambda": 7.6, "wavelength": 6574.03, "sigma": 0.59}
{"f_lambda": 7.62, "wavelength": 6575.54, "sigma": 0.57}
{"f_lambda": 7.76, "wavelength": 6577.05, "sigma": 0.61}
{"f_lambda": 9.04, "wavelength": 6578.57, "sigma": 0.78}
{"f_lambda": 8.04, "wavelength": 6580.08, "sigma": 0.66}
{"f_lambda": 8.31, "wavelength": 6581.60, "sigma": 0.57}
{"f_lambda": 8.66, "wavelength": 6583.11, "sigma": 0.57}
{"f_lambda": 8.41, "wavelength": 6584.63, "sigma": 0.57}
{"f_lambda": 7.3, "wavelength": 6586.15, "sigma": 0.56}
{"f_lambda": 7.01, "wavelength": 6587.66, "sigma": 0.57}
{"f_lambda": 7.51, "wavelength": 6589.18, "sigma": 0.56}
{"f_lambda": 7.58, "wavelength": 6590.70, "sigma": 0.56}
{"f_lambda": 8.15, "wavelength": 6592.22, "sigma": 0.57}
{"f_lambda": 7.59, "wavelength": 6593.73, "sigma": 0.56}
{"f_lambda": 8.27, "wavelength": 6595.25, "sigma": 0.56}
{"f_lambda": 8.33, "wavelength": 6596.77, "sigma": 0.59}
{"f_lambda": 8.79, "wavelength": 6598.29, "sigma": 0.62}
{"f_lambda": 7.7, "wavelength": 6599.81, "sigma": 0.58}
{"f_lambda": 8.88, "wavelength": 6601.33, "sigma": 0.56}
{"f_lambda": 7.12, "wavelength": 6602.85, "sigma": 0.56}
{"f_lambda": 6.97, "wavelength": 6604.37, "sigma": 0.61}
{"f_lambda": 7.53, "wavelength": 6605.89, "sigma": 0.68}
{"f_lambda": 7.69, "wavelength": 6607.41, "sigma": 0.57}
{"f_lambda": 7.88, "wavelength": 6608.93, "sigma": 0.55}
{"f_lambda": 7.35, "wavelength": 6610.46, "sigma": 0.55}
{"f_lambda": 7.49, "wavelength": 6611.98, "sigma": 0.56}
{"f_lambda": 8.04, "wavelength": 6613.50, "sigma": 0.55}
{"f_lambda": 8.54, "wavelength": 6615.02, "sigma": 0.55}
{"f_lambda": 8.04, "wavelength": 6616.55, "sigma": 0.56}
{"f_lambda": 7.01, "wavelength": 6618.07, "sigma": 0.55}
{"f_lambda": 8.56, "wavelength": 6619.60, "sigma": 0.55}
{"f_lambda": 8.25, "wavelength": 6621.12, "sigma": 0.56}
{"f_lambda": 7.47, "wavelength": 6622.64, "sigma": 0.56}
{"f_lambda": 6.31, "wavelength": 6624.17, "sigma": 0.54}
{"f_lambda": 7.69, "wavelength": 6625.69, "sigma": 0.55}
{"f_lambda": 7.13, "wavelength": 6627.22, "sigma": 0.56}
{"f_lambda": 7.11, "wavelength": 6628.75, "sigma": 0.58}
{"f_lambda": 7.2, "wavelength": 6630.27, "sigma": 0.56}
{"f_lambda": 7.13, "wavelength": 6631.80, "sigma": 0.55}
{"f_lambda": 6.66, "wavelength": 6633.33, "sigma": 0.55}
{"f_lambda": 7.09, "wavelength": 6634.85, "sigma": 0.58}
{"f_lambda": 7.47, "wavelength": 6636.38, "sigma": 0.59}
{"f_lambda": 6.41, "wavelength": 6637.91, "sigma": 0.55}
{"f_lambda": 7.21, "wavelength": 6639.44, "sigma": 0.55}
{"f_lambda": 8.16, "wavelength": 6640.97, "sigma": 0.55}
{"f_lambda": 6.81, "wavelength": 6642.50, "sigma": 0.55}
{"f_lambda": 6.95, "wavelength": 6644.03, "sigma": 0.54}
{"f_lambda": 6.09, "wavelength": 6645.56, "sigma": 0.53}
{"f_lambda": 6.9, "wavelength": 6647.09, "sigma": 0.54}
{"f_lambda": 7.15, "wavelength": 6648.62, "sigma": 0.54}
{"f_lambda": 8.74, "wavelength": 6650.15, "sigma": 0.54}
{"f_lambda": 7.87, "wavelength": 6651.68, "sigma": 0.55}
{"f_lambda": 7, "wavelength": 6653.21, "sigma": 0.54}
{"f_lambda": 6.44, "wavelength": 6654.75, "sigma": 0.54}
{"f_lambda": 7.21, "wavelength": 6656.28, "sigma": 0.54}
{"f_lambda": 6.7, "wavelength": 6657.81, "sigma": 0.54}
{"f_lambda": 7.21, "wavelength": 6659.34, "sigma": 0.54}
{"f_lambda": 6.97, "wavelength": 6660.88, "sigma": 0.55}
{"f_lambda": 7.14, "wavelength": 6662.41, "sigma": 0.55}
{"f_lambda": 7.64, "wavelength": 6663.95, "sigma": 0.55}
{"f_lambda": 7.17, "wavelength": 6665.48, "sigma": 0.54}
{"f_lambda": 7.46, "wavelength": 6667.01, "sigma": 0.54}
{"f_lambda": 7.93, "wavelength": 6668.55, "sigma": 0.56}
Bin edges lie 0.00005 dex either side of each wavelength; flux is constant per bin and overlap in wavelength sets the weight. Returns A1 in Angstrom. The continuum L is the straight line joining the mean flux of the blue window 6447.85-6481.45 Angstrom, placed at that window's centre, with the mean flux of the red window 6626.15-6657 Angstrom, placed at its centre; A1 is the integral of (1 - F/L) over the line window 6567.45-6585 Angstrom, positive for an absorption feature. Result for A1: -1.1 Angstrom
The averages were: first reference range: 8.54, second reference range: 7.14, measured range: 8.16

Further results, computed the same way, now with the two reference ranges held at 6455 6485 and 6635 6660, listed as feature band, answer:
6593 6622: -1.6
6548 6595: -2.8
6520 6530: -1.3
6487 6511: -2.9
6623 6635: 0.4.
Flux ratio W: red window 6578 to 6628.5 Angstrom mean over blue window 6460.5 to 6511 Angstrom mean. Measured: 0.9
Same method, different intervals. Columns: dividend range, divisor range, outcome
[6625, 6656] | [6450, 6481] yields 0.84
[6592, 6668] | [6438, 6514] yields 0.84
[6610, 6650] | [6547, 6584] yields 0.87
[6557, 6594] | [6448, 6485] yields 0.94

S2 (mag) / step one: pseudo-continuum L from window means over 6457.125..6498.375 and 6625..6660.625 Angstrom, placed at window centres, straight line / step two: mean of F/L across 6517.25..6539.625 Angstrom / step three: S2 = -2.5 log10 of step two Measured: -0.132 mag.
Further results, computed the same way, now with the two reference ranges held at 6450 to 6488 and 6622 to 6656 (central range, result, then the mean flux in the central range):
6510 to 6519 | -0.20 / 9.93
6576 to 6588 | -0.06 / 8.09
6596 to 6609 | -0.06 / 7.88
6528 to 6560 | -0.14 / 9.07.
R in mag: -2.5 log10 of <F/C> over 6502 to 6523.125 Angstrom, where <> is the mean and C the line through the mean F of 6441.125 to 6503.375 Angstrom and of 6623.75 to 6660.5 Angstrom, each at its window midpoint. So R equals -0.15 mag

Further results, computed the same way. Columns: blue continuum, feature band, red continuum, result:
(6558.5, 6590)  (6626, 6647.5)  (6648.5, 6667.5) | 0.07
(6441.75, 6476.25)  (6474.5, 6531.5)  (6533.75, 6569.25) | -0.09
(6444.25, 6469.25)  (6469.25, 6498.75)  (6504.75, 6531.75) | -0.04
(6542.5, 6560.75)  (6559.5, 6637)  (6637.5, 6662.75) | 0.02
